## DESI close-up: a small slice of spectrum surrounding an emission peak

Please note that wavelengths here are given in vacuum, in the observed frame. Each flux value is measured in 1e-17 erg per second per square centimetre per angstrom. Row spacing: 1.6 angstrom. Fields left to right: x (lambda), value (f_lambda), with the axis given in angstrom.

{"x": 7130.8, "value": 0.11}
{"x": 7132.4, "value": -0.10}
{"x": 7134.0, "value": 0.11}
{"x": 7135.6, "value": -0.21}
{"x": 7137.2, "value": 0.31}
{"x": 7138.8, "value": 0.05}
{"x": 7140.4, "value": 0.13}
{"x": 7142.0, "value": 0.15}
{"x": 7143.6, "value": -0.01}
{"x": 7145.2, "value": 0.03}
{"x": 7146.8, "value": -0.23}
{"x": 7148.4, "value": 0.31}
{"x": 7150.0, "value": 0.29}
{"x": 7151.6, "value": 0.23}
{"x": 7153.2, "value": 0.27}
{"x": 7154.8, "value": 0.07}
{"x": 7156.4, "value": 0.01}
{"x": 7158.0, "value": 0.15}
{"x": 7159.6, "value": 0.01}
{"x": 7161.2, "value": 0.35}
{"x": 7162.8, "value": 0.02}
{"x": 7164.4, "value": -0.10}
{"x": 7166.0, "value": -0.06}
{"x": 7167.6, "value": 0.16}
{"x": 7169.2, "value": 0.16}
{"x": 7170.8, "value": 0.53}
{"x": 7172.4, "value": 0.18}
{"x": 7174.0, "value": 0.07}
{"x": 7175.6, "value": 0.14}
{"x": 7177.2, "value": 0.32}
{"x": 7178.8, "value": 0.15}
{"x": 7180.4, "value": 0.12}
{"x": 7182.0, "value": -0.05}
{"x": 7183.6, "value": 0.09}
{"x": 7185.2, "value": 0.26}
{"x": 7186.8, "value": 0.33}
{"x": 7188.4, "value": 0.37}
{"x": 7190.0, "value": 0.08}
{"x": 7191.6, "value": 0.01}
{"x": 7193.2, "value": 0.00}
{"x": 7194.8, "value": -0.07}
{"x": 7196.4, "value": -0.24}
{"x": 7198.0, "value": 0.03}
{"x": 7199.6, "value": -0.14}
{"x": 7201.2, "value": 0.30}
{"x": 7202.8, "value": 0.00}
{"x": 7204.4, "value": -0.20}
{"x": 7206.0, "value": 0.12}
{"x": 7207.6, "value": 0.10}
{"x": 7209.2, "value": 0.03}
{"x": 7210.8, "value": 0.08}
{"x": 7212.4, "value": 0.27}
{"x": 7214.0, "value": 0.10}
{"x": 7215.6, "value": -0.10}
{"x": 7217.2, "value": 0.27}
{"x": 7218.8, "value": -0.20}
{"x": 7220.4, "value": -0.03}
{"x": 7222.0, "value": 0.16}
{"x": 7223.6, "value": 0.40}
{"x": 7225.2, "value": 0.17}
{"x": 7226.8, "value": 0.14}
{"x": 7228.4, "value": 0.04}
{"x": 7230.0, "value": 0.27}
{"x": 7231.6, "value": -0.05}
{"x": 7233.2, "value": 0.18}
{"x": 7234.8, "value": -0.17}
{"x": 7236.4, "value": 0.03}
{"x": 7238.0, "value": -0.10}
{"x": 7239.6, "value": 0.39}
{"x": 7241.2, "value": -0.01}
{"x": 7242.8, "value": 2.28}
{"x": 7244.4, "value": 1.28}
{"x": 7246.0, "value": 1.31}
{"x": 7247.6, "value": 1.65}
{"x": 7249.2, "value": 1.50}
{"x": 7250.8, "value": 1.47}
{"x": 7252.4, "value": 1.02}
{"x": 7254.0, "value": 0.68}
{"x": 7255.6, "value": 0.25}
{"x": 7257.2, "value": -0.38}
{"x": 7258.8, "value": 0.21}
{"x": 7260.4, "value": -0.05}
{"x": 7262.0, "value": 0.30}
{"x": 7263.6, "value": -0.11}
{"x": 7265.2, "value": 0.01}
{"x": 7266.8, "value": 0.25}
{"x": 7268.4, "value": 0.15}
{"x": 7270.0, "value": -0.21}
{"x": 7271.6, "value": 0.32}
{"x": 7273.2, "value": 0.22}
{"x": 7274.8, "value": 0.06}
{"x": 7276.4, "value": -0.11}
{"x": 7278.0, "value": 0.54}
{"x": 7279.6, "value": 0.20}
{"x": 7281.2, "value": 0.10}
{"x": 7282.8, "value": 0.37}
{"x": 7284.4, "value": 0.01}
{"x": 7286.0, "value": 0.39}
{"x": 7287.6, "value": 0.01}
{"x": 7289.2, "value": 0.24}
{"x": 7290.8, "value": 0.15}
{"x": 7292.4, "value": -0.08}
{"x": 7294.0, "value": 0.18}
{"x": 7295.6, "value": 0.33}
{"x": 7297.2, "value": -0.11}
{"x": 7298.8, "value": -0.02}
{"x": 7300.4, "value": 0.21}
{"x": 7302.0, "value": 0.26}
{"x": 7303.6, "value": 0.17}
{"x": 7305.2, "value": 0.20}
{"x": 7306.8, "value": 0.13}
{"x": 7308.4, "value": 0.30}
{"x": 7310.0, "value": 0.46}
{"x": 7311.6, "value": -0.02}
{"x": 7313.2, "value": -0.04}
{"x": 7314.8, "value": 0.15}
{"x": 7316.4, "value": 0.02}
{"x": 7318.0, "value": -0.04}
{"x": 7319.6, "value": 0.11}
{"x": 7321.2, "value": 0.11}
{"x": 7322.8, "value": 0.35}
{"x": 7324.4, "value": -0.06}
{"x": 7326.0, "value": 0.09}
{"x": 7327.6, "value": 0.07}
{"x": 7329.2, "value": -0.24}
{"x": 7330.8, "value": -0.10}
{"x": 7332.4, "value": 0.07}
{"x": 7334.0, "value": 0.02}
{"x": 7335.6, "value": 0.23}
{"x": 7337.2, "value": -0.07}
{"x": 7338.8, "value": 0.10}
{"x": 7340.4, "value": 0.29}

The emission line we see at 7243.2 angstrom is [O II] 3727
